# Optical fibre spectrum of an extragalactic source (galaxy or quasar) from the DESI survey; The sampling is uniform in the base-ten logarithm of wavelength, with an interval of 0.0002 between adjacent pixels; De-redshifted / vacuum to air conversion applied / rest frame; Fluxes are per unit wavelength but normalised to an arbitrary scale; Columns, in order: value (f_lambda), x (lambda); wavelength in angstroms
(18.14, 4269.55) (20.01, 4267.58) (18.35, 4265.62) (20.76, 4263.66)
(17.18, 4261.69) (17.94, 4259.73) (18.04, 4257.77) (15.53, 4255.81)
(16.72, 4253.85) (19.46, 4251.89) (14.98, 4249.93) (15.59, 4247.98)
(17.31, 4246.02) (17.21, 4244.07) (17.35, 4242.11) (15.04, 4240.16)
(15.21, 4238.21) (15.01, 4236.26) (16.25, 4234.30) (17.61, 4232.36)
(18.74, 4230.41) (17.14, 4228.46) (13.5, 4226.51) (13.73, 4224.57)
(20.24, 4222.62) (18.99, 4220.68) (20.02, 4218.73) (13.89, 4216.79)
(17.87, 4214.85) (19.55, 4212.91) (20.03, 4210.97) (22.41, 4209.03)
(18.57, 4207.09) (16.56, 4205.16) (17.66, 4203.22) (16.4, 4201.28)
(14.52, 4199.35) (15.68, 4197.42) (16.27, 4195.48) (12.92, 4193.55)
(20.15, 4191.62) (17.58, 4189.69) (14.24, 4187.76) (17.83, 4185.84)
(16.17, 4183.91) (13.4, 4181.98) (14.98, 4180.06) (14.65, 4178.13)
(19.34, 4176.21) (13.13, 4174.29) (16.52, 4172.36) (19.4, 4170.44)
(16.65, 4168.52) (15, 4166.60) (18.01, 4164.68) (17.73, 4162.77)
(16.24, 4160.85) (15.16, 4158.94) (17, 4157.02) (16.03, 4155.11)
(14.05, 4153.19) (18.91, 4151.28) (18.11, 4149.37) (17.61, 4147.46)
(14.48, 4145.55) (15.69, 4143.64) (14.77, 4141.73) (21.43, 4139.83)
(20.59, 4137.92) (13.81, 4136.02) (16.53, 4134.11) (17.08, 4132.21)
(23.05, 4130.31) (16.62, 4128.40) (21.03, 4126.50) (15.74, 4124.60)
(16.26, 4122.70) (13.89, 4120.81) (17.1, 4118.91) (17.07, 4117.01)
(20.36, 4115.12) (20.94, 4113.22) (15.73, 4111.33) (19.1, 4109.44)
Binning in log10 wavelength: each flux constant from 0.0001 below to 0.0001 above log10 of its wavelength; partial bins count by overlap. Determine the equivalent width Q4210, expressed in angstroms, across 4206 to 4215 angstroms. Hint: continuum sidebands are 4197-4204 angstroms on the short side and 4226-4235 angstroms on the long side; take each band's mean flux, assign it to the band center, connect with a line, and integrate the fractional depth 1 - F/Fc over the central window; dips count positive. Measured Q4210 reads -1.9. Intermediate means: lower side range 16.1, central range 19.8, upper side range 16.8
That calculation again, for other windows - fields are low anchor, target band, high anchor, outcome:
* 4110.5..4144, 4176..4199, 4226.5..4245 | 1.42 angstroms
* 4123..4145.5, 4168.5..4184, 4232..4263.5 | 1.20 angstroms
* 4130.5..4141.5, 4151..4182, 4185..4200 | 1.39 angstroms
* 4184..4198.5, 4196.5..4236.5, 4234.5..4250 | -2.96 angstroms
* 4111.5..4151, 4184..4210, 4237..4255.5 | 0.00 angstroms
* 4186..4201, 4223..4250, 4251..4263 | 1.40 angstroms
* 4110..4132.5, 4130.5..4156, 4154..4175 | 0.24 angstroms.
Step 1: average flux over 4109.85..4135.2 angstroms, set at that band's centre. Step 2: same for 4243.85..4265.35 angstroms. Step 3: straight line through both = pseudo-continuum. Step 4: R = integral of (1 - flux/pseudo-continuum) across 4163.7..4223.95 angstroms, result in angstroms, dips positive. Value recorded 1.8 angstroms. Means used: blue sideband 17.8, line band 17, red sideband 17.4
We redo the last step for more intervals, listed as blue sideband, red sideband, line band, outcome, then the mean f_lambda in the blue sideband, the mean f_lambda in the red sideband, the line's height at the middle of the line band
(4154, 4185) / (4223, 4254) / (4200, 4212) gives -1.6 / 16.2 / 16.4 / 16.3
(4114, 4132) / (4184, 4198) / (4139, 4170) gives 0.9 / 17.9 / 16.4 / 17.2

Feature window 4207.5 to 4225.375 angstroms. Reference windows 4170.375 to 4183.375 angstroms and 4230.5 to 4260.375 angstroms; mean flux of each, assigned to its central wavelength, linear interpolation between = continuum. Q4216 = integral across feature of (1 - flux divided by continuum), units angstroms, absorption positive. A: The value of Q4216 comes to -2.6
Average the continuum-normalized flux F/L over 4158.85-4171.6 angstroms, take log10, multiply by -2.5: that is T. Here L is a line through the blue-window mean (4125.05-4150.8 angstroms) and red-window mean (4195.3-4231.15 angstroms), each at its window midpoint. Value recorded 0.04 mag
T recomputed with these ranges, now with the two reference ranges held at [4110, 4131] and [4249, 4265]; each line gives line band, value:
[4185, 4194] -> 0.06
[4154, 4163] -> 0.10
